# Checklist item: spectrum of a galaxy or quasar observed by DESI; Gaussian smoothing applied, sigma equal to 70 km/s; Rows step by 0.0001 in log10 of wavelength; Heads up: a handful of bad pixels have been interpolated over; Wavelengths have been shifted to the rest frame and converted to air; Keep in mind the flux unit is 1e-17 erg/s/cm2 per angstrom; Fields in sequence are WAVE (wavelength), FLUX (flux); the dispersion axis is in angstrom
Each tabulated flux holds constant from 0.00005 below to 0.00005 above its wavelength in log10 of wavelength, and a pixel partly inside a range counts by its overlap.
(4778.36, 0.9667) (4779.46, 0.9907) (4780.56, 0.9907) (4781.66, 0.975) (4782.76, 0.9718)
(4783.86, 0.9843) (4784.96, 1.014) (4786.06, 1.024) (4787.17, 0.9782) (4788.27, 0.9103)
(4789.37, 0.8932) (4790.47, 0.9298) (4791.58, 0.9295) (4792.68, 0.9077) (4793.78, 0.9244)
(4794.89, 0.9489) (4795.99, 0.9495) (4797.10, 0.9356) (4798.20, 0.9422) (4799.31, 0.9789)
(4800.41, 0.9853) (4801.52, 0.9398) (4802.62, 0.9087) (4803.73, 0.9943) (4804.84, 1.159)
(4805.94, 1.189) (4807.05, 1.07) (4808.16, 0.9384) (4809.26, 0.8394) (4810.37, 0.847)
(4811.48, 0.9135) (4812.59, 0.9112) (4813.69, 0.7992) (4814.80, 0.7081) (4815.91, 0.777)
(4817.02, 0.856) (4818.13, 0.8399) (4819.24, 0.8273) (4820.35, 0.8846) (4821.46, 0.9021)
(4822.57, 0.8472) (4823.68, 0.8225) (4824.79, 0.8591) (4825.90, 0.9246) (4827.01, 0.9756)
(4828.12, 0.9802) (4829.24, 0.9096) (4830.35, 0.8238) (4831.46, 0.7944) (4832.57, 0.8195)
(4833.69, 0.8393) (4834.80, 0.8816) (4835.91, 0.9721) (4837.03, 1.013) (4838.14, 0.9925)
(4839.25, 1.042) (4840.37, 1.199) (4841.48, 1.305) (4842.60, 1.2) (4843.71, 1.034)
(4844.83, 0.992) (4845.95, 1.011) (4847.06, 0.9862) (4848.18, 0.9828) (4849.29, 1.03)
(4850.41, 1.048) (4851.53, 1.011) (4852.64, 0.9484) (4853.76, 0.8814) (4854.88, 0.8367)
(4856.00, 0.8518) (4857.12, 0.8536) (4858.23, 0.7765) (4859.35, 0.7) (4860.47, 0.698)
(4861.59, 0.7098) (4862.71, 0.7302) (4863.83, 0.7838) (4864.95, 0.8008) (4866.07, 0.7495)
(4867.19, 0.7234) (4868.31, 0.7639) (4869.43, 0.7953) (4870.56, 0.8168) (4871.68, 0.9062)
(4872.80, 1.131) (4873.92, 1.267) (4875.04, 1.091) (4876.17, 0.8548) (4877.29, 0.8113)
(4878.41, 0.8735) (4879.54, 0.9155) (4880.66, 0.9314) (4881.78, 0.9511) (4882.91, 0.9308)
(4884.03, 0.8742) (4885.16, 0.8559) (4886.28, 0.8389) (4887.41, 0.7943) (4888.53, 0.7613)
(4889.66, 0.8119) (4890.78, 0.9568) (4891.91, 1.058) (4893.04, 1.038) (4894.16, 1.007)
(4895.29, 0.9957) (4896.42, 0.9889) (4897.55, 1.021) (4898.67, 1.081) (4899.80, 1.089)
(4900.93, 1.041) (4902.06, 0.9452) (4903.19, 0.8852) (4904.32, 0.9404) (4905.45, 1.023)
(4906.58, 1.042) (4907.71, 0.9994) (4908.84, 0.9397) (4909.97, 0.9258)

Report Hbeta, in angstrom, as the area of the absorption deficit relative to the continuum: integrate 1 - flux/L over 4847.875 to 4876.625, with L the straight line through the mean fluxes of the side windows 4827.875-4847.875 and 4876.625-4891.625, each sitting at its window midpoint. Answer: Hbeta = 1.65 angstrom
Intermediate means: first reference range 0.988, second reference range 0.873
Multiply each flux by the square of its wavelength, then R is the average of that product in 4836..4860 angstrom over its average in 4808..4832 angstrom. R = 1.2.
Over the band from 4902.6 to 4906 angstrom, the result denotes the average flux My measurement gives 0.948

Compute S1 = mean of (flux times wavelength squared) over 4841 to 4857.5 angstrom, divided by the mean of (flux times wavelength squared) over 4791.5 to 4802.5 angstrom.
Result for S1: 1.08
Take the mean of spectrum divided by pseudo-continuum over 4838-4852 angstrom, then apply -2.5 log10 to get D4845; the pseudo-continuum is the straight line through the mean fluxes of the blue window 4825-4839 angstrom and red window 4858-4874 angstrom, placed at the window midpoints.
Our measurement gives -0.22 mag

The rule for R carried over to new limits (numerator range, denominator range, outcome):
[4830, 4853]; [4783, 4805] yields 1.06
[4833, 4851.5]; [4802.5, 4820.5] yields 1.15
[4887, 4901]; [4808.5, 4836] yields 1.16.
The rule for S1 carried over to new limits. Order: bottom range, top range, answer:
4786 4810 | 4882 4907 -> 1.03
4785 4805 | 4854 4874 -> 0.88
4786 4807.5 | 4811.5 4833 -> 0.89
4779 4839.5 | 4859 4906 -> 1.01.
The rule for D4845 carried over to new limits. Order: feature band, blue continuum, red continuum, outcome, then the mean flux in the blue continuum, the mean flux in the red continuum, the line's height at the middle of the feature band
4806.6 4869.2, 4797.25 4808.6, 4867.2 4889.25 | 0.07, 1.01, 0.898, 0.957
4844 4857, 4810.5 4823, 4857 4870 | -0.23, 0.842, 0.754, 0.778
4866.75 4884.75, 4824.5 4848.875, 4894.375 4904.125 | 0.09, 0.981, 1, 0.994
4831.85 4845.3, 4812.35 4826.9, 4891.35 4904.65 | -0.15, 0.846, 1.01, 0.885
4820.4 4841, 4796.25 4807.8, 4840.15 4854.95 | 0.11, 1.01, 1.04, 1.03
